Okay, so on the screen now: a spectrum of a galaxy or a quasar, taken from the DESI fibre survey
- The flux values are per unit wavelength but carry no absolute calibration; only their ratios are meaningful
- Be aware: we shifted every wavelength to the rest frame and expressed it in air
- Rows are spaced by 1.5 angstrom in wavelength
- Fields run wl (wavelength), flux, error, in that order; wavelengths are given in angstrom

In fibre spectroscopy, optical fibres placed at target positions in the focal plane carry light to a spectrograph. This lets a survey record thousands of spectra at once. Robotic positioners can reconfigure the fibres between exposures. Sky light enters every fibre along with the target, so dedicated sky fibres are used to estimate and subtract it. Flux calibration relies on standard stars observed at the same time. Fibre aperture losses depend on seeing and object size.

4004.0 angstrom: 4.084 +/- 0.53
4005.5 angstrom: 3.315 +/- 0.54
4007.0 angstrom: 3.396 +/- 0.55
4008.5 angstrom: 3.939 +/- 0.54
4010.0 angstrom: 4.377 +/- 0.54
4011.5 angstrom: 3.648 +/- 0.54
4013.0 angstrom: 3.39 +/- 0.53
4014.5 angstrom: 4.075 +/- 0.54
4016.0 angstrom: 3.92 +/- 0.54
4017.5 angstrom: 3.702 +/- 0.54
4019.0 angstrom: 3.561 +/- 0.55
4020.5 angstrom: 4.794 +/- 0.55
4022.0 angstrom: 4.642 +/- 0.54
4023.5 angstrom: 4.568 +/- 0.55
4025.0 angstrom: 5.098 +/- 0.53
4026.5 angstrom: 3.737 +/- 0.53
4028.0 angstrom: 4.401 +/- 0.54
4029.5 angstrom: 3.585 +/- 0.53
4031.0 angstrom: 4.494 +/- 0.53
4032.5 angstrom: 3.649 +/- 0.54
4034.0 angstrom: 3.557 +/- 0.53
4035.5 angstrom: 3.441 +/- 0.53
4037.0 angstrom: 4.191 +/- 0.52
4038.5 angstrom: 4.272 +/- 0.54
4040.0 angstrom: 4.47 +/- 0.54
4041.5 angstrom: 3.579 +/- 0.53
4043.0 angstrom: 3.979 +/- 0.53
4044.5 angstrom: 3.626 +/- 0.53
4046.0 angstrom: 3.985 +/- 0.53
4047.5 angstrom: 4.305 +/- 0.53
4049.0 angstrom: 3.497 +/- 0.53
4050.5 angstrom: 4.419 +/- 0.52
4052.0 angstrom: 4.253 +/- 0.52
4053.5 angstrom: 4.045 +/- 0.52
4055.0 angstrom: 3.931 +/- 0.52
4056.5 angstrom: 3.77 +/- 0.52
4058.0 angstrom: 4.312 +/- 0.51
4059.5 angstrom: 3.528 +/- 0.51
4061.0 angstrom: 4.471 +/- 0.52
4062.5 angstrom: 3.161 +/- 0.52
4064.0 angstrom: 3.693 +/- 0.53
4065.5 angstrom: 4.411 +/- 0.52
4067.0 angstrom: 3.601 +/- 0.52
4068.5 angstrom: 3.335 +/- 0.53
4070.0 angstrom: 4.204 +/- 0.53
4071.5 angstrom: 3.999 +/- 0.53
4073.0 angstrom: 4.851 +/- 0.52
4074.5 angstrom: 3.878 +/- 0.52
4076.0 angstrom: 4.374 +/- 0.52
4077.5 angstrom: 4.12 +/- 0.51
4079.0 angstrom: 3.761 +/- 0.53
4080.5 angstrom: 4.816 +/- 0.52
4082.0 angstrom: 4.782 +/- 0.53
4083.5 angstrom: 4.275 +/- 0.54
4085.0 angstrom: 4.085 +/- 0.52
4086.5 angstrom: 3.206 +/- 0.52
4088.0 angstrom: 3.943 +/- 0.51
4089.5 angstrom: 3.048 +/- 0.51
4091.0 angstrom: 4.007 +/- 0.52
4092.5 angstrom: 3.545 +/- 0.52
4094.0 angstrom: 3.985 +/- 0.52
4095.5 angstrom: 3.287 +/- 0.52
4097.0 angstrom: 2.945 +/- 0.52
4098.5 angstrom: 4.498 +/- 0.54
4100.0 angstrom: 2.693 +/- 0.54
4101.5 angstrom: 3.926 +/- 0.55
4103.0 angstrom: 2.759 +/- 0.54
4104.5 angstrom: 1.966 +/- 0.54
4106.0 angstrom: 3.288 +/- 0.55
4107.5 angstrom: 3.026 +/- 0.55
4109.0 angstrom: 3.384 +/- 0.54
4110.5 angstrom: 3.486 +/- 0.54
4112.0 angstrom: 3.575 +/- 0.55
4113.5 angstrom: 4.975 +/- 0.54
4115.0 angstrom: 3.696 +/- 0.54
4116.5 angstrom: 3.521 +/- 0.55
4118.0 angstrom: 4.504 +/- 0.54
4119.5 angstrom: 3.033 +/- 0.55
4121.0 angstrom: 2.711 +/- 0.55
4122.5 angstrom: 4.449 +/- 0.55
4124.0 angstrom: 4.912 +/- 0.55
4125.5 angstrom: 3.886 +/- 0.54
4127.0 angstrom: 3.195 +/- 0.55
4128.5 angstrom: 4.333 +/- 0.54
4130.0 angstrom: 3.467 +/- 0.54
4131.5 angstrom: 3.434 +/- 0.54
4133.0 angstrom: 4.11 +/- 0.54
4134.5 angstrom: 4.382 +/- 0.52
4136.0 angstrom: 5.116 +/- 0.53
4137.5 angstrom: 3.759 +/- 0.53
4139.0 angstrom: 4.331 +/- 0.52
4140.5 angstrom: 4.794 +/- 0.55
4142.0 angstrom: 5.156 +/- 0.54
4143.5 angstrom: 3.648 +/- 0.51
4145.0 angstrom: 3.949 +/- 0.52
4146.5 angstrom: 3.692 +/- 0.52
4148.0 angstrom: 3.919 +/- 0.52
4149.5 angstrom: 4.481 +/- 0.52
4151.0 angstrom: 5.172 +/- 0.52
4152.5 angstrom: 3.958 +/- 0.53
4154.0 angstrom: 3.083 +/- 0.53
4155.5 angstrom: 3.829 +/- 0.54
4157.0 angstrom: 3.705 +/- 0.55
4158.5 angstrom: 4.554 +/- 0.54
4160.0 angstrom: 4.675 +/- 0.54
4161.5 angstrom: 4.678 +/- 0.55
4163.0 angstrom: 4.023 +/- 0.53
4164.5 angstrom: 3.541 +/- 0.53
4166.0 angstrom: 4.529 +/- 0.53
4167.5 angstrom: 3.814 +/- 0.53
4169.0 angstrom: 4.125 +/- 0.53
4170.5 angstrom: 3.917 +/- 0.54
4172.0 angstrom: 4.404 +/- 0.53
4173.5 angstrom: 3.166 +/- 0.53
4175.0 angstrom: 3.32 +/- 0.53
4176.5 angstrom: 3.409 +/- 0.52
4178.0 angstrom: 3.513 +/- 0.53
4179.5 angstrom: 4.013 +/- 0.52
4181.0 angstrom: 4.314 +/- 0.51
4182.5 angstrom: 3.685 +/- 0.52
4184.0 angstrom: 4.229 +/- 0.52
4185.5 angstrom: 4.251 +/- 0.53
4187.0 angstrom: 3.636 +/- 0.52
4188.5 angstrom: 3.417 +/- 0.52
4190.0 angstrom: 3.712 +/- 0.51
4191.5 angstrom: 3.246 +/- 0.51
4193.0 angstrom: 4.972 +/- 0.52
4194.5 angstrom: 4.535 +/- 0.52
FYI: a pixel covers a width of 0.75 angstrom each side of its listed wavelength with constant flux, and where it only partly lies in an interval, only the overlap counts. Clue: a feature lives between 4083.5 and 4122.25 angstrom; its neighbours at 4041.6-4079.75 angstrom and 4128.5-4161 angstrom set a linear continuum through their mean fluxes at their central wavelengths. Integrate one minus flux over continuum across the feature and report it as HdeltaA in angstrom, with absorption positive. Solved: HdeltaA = 5.30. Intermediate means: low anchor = 3.97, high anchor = 4.16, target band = 3.51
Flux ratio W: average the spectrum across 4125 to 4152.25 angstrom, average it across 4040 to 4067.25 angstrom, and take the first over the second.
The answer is 1.1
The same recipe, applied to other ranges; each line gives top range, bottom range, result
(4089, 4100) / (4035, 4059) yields 0.89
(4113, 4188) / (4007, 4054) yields 1.00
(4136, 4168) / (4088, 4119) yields 1.19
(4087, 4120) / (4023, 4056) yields 0.87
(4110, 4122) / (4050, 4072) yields 0.94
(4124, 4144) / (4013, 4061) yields 1.03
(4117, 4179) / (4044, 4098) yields 1.02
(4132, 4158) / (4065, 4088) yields 1.02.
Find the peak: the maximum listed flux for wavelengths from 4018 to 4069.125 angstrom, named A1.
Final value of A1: 5.098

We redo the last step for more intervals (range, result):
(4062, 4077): 4.851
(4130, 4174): 5.172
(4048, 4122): 4.975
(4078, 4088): 4.816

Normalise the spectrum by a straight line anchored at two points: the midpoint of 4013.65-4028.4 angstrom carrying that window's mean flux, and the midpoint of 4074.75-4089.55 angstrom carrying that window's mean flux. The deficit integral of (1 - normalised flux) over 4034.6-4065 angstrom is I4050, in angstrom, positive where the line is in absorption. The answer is 1.6 angstrom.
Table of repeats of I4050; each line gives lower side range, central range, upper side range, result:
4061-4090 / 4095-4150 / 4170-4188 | 1.7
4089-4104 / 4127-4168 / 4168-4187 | -4.8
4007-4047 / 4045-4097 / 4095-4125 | -2.6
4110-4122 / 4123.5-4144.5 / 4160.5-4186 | -2.1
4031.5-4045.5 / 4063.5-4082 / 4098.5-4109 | -3.6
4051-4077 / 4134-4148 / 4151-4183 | -1.2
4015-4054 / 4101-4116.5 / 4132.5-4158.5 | 2.8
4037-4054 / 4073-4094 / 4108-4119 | -0.5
